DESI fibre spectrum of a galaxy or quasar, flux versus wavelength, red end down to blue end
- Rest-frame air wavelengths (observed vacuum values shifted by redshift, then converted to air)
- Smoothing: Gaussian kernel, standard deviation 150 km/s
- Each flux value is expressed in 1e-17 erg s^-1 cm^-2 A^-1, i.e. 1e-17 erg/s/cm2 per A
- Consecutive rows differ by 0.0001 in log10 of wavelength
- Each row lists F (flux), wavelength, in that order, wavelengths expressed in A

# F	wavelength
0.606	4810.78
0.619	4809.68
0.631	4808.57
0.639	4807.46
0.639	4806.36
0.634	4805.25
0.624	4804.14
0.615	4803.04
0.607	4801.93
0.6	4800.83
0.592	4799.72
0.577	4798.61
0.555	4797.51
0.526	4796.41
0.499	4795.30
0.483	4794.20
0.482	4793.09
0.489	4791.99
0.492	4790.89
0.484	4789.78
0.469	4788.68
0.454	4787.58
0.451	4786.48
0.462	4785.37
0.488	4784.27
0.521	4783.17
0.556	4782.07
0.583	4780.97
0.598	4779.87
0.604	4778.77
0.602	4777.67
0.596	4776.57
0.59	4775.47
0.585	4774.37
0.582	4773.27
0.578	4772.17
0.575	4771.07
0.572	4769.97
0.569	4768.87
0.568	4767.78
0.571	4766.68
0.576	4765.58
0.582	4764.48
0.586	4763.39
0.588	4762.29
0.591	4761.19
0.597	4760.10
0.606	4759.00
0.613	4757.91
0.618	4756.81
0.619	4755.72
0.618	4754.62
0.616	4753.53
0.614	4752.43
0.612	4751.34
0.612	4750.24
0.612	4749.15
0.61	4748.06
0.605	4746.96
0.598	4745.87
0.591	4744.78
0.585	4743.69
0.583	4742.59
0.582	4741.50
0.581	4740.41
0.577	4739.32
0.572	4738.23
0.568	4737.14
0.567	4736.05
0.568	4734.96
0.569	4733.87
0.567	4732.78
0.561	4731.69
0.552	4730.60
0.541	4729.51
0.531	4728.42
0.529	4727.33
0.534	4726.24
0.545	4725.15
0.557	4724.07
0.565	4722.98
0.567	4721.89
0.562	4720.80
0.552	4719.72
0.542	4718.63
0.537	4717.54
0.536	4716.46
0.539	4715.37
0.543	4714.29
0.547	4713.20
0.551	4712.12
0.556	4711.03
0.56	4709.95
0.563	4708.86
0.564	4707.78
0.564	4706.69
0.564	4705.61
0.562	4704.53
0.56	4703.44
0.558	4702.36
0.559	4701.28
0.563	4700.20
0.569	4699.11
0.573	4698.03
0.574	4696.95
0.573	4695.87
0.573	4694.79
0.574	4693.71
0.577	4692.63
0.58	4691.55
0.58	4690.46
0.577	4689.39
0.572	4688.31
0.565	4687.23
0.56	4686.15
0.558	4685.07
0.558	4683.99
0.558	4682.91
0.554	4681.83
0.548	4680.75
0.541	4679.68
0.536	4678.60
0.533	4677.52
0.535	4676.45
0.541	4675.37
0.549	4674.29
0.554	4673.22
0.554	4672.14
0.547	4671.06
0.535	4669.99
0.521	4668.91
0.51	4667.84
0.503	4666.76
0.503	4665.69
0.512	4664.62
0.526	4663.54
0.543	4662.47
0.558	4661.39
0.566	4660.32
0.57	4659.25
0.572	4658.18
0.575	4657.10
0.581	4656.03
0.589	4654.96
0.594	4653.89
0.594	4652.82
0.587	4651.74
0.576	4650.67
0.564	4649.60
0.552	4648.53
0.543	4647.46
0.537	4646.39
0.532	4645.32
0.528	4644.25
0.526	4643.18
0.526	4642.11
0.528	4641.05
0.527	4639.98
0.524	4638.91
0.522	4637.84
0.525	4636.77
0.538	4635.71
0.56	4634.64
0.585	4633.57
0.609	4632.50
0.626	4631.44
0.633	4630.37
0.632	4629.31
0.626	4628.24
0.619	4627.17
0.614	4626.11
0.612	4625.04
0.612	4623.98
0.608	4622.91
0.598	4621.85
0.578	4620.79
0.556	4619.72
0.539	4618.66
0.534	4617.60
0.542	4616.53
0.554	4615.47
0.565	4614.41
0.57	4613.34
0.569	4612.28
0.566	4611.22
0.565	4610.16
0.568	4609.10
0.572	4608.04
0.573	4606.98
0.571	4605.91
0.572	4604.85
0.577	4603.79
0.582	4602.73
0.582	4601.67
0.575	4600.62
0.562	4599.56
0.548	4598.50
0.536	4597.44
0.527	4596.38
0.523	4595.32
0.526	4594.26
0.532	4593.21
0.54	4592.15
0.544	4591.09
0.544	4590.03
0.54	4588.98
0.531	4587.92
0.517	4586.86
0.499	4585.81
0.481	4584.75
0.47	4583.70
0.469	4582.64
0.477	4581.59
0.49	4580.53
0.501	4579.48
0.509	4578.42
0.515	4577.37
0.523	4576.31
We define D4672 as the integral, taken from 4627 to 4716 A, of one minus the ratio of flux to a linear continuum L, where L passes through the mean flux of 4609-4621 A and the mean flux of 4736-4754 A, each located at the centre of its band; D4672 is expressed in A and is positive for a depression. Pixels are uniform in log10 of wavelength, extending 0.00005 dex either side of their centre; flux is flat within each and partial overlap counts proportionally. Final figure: 2.4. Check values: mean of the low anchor 0.558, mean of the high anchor 0.594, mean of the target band 0.558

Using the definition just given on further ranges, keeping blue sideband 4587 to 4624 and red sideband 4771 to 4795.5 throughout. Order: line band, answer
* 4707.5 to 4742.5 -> -1.05 A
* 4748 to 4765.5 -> -2.29 A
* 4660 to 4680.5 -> 0.50 A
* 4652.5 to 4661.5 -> -0.46 A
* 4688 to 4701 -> -0.69 A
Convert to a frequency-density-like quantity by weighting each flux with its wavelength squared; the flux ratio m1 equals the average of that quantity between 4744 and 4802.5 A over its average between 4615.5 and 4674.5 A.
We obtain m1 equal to 1.07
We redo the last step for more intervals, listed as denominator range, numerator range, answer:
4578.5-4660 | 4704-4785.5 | 1.09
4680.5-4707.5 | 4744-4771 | 1.08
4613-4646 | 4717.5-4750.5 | 1.05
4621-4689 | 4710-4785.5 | 1.07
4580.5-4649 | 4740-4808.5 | 1.11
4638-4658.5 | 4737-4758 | 1.13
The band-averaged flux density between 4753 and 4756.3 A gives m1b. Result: 0.619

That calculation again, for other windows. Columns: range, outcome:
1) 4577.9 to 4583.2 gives 0.489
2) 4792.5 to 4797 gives 0.498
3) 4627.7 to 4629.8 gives 0.626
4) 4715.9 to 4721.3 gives 0.546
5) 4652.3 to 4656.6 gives 0.59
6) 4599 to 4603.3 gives 0.576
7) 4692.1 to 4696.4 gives 0.575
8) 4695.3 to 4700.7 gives 0.57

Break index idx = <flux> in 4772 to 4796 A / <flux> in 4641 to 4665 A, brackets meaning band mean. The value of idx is 0.95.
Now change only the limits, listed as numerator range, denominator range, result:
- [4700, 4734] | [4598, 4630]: 0.96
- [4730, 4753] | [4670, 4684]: 1.07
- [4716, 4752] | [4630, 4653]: 1.03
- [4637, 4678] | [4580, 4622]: 1.00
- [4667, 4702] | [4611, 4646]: 0.98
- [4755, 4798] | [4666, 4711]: 0.99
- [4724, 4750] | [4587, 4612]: 1.03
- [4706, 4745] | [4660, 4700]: 1.01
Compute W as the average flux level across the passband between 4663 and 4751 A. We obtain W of 0.559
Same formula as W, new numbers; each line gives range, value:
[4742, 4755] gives 0.604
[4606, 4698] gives 0.562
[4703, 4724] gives 0.554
